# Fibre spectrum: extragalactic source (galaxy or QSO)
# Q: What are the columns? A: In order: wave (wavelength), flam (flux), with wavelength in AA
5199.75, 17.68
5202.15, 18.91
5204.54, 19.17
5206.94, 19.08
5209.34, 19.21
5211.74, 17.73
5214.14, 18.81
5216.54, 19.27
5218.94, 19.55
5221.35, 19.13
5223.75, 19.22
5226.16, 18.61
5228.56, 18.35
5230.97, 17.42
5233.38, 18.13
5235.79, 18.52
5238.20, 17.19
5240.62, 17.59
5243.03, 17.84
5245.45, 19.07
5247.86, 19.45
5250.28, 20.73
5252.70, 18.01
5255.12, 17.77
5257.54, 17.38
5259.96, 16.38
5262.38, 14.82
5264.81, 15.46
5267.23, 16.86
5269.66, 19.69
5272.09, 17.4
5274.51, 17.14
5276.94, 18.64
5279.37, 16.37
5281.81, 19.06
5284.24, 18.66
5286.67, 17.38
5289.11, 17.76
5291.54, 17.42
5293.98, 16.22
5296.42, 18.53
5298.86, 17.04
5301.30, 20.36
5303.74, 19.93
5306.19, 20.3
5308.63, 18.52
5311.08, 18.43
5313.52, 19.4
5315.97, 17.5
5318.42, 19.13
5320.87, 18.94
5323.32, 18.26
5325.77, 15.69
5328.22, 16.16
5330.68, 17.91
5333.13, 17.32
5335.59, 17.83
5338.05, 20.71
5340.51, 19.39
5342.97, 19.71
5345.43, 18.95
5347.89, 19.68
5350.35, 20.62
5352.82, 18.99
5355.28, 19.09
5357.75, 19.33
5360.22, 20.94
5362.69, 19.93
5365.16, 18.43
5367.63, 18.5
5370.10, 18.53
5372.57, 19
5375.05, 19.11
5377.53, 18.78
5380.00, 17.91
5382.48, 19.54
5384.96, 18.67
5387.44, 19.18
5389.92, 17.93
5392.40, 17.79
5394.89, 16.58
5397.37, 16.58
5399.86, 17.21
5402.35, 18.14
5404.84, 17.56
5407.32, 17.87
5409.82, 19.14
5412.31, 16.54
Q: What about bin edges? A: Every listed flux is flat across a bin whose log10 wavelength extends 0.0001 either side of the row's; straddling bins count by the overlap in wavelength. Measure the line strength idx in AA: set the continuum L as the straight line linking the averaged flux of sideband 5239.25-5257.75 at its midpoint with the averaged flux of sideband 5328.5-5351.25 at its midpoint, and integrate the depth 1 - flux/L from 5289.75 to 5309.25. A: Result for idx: 0.3 AA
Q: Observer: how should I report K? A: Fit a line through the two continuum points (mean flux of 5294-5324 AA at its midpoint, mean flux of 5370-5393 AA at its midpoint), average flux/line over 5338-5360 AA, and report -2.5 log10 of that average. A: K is -0.05 mag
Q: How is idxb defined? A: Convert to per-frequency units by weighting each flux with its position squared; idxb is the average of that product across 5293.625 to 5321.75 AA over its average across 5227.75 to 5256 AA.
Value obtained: 1.05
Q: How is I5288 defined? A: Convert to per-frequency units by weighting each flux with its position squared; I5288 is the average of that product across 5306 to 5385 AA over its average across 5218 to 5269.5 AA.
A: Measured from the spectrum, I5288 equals 1.1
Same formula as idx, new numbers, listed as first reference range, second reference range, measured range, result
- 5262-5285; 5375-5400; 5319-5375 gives -2.94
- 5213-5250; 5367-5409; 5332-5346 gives -0.53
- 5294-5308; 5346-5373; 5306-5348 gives 1.45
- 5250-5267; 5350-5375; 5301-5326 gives -0.87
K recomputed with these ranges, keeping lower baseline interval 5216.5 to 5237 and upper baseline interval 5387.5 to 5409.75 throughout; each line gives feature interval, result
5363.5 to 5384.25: -0.06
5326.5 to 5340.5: 0.00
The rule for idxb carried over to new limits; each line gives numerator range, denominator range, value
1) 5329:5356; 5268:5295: 1.10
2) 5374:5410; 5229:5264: 1.07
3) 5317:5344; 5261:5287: 1.07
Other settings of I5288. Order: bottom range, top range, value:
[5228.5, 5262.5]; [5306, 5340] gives 1.04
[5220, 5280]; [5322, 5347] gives 1.05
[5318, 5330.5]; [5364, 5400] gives 1.06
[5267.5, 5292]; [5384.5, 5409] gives 1.03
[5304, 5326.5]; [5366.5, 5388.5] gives 1.04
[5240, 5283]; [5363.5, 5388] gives 1.10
